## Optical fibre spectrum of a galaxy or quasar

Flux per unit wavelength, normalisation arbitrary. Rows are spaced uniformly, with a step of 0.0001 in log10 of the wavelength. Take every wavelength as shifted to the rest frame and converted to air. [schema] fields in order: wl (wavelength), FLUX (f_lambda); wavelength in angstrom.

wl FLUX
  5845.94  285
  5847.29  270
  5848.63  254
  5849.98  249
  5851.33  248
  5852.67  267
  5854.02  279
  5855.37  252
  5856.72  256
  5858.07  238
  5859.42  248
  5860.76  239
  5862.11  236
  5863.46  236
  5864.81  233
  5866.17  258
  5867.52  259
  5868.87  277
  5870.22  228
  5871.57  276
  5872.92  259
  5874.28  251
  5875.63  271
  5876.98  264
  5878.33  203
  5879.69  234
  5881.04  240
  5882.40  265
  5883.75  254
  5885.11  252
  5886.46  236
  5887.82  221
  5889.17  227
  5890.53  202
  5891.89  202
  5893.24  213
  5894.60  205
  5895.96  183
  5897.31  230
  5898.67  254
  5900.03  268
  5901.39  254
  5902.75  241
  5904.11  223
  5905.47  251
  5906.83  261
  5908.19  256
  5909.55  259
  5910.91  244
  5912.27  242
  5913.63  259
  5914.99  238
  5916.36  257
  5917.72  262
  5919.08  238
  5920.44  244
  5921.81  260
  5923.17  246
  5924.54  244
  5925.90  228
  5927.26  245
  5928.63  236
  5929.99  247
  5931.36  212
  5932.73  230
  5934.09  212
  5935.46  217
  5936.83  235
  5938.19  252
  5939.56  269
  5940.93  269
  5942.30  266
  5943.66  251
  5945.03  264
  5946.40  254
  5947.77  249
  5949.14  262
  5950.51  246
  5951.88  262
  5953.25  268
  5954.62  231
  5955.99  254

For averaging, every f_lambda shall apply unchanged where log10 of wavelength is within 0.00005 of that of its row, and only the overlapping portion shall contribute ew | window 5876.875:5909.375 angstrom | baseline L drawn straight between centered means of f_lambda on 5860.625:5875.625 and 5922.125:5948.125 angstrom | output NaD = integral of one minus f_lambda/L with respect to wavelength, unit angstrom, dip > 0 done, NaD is 1.8 angstrom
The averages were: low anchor 251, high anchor 244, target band 235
